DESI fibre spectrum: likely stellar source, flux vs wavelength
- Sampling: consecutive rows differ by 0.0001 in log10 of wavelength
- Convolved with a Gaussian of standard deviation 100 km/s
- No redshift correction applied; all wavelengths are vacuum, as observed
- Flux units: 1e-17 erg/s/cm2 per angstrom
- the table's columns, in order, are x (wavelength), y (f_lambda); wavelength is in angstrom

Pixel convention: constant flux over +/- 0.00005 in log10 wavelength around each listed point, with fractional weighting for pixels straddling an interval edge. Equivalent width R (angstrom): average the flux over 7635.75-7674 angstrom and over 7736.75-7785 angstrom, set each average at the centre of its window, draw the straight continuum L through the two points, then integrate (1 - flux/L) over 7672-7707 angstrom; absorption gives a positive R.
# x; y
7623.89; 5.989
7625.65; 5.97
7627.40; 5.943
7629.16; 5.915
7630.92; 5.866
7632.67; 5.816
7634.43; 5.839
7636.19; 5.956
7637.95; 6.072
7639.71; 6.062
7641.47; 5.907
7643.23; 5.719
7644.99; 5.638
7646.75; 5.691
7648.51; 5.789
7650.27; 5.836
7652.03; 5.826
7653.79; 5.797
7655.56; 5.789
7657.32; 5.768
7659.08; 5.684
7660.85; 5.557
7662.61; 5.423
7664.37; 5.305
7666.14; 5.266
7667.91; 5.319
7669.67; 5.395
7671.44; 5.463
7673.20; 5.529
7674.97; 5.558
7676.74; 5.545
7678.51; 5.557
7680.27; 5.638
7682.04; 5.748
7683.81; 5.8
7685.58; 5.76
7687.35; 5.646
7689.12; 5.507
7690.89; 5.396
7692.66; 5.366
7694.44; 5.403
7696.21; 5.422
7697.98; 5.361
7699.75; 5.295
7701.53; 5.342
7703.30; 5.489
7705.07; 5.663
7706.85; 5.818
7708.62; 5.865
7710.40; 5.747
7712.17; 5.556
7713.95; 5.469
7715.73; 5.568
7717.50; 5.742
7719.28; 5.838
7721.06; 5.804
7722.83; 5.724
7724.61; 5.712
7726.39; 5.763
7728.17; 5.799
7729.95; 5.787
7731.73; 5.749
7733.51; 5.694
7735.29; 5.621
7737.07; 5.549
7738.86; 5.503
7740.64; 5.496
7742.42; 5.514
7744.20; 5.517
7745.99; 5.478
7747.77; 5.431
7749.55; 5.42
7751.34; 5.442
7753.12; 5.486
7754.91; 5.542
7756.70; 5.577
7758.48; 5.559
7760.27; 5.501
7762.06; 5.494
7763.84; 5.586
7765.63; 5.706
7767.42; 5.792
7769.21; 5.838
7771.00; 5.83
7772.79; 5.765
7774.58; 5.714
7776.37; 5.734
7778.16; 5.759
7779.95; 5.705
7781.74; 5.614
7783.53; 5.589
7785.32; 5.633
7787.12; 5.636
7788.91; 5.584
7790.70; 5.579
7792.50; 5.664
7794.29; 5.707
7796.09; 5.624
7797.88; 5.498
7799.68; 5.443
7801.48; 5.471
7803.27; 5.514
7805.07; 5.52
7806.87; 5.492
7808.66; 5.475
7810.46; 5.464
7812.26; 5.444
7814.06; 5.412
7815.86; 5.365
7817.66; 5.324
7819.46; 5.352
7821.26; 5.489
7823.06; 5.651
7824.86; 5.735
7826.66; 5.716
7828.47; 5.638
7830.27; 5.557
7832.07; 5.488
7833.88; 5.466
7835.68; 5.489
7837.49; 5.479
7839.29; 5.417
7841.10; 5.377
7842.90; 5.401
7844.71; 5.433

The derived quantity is 0.7 angstrom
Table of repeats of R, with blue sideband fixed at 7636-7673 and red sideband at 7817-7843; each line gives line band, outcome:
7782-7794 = -0.2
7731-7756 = 0.3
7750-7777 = -0.3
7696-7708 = 0.3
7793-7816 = 0.1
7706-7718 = -0.1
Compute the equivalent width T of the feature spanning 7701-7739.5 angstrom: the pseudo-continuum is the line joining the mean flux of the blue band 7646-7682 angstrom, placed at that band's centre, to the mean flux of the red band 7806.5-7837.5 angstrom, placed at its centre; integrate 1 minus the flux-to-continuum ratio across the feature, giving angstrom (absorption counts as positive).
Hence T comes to -0.8 angstrom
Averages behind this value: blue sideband 5.59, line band 5.68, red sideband 5.5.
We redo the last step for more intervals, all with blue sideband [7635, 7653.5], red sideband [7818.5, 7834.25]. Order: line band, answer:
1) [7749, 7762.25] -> 0.4 angstrom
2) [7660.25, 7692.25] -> 1.5 angstrom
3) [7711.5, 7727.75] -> 0.1 angstrom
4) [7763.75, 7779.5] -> -0.3 angstrom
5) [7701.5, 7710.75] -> 0.1 angstrom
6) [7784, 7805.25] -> 0.2 angstrom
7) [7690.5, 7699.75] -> 0.6 angstrom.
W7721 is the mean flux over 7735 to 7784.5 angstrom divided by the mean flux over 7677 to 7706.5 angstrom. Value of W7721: 1.01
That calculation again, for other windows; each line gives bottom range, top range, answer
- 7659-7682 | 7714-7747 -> 1.03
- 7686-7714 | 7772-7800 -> 1.02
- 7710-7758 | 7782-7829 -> 0.99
